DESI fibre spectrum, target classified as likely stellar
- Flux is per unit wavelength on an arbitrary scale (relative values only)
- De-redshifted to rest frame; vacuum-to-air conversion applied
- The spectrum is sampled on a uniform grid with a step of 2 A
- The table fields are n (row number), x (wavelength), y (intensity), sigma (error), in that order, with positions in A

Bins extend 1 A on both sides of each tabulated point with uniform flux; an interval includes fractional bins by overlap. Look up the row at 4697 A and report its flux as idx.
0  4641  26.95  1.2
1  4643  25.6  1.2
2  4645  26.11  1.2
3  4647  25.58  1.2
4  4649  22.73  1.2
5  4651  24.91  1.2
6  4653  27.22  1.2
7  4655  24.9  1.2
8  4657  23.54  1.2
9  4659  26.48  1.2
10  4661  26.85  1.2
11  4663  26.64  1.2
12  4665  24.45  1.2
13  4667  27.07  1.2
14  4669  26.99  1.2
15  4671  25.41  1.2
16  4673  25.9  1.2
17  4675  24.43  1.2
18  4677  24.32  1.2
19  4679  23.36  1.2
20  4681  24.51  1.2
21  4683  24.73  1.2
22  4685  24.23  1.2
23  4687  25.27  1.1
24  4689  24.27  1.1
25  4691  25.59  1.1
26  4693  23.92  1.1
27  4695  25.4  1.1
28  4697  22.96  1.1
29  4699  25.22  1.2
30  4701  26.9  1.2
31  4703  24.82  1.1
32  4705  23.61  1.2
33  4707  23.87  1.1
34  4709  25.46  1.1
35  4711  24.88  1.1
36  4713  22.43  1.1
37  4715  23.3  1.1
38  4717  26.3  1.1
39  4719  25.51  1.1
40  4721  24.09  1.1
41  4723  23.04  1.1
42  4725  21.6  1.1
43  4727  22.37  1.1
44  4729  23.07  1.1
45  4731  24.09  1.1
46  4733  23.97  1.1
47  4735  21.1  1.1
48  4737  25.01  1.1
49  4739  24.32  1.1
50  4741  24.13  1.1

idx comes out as 22.96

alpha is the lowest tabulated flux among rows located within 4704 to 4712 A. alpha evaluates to 23.61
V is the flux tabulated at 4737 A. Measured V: 25.01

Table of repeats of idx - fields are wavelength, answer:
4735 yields 21.1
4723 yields 23.04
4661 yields 26.85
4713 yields 22.43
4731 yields 24.09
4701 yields 26.9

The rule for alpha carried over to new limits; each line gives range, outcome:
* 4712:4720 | 22.43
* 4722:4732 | 21.6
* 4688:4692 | 24.27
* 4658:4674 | 24.45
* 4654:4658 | 23.54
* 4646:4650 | 22.73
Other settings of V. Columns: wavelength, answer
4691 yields 25.59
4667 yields 27.07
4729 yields 23.07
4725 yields 21.6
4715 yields 23.3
